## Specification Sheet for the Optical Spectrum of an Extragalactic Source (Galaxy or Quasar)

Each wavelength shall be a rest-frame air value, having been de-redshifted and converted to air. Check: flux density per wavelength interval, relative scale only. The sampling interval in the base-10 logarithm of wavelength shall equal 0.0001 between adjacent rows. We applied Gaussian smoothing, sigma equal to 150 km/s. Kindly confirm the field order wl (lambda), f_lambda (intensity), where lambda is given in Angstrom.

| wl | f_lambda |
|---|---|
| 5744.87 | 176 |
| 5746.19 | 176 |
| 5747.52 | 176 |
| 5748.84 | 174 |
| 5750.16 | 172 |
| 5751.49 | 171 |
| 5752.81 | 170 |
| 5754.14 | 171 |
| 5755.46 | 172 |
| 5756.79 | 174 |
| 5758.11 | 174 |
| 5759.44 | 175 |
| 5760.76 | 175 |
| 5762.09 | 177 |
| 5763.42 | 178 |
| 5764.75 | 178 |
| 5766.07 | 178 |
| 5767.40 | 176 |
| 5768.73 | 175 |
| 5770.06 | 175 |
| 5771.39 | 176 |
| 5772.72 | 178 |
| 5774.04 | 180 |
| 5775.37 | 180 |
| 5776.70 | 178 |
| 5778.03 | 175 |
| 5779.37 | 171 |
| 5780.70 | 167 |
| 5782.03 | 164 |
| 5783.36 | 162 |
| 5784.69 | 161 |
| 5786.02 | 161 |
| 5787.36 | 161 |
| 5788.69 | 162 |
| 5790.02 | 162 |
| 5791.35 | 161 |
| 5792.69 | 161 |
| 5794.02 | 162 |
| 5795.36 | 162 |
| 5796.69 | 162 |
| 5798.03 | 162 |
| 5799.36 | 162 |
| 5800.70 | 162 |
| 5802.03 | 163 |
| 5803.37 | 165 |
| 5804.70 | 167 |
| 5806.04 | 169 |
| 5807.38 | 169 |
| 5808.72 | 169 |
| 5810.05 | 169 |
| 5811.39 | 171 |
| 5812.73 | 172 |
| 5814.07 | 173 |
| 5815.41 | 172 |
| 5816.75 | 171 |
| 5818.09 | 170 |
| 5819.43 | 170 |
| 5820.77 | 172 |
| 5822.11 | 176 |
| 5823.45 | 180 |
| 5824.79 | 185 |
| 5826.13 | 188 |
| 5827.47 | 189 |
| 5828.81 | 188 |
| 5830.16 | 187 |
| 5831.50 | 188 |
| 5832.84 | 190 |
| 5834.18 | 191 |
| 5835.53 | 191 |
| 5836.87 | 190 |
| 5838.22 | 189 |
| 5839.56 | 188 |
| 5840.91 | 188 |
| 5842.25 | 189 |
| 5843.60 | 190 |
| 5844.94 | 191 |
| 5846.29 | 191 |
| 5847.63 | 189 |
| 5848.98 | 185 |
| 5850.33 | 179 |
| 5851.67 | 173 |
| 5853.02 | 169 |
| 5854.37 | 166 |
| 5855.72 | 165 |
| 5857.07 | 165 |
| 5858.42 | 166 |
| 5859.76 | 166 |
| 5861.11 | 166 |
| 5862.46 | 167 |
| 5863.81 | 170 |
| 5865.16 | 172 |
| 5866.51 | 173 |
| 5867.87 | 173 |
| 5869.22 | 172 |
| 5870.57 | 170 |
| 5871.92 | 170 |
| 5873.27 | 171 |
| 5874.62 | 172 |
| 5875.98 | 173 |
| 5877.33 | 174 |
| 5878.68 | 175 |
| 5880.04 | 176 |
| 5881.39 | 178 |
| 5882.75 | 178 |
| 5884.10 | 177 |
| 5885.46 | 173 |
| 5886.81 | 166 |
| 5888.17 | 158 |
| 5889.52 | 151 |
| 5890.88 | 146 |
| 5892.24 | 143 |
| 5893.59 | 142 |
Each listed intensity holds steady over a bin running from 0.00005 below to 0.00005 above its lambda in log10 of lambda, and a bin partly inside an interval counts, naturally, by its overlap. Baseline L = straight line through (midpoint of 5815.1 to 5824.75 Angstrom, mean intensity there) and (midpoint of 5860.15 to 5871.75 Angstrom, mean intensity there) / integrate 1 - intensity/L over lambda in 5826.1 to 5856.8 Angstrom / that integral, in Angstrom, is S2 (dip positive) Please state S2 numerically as -2.22 Angstrom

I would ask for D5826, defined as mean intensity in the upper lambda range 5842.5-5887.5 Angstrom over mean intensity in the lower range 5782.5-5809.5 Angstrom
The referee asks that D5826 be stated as 1.07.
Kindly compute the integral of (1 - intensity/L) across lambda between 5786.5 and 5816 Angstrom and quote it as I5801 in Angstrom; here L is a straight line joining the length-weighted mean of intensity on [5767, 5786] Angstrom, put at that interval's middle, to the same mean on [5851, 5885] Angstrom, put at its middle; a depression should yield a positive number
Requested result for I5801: 1.1 Angstrom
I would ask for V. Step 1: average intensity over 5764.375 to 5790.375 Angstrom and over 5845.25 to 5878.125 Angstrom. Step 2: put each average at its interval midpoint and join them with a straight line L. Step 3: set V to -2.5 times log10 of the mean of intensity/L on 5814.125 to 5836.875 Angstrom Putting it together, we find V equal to -0.060 mag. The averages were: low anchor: 171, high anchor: 173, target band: 182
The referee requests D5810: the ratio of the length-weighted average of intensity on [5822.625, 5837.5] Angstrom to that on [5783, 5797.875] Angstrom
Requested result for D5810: 1.16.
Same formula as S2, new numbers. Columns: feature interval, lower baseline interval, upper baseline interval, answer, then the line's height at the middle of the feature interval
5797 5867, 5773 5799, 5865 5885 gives -2.6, 170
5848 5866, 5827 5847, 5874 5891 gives 1.0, 181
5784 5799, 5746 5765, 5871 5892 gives 0.9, 172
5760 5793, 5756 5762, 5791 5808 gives -0.2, 170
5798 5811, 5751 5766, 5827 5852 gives 1.1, 182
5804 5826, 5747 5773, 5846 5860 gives 0.2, 174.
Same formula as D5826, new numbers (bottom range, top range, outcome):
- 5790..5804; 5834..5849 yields 1.17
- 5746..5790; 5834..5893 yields 1.01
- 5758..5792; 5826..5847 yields 1.10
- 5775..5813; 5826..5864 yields 1.09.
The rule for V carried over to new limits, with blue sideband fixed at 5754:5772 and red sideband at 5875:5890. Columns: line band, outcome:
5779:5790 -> 0.07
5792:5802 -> 0.08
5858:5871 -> 0.01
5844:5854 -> -0.06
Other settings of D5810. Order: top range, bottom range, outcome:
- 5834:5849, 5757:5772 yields 1.08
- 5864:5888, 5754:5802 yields 1.02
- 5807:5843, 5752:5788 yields 1.05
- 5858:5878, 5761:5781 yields 0.97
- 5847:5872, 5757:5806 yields 1.01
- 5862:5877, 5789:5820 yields 1.03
